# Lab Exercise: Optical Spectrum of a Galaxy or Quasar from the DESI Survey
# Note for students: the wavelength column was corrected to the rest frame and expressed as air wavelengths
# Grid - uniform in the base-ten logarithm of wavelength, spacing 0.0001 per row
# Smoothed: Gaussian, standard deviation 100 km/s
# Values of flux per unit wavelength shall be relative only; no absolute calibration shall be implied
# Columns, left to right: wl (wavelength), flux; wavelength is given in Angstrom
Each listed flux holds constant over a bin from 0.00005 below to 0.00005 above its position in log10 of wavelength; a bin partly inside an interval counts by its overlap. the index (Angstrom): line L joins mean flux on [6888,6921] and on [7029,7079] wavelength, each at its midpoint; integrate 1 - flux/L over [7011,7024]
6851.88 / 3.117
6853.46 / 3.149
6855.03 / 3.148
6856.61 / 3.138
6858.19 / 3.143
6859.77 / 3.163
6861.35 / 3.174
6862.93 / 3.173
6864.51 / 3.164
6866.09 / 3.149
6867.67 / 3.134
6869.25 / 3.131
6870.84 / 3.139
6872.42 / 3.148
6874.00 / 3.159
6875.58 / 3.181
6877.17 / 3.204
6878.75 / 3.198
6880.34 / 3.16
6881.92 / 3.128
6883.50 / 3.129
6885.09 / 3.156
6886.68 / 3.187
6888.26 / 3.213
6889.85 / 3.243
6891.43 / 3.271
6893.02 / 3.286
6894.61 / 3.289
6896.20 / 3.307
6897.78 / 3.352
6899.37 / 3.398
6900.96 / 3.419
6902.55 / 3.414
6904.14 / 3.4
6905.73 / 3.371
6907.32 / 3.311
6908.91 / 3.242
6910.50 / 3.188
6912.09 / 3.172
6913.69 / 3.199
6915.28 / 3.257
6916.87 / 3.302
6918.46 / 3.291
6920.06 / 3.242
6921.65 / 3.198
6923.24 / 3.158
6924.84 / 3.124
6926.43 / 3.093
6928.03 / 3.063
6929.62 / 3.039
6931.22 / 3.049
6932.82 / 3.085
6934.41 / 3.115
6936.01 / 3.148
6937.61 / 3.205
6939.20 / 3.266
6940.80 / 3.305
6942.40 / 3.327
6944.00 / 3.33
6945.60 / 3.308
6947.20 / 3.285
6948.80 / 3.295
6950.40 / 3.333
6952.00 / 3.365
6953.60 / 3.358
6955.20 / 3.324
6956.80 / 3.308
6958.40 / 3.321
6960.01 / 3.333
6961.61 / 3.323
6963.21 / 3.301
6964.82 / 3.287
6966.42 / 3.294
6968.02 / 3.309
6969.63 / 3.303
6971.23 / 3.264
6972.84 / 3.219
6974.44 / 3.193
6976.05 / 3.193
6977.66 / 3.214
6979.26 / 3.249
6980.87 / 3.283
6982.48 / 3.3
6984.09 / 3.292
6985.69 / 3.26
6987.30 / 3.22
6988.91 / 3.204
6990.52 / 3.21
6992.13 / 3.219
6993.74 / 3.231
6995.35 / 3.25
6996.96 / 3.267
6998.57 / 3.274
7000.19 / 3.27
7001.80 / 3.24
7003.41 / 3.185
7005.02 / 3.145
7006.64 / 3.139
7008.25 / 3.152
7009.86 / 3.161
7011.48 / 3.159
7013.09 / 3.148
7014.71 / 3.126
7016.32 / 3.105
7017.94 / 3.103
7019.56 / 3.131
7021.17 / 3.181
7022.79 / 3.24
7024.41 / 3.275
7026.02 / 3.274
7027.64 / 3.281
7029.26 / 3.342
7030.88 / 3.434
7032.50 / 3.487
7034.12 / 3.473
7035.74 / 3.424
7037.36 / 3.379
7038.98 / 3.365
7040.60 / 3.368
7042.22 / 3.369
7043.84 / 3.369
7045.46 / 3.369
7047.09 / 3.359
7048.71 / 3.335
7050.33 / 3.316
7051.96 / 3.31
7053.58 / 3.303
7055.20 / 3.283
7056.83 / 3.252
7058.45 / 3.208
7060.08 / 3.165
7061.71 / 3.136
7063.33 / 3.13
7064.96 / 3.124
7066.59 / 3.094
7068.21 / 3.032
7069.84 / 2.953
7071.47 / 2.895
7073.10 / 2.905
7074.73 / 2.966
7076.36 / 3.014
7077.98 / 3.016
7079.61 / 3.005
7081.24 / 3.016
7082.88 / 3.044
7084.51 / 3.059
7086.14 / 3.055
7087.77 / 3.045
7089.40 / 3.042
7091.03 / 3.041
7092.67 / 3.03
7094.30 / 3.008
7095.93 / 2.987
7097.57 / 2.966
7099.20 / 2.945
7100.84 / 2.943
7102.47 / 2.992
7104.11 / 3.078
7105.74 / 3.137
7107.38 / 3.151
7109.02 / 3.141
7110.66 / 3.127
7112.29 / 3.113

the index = 0.4 Angstrom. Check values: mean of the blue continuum 3.29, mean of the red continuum 3.23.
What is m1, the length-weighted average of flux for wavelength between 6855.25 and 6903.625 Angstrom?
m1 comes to 3.21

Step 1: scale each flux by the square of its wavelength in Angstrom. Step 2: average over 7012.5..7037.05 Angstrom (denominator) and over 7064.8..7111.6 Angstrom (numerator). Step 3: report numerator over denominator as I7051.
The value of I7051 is 0.94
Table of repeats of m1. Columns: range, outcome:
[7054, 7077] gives 3.09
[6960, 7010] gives 3.24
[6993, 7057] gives 3.27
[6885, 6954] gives 3.25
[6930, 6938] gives 3.11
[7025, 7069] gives 3.3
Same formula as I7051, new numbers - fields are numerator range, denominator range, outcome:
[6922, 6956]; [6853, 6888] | 1.04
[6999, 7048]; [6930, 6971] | 1.02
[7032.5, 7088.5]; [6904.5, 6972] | 1.01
